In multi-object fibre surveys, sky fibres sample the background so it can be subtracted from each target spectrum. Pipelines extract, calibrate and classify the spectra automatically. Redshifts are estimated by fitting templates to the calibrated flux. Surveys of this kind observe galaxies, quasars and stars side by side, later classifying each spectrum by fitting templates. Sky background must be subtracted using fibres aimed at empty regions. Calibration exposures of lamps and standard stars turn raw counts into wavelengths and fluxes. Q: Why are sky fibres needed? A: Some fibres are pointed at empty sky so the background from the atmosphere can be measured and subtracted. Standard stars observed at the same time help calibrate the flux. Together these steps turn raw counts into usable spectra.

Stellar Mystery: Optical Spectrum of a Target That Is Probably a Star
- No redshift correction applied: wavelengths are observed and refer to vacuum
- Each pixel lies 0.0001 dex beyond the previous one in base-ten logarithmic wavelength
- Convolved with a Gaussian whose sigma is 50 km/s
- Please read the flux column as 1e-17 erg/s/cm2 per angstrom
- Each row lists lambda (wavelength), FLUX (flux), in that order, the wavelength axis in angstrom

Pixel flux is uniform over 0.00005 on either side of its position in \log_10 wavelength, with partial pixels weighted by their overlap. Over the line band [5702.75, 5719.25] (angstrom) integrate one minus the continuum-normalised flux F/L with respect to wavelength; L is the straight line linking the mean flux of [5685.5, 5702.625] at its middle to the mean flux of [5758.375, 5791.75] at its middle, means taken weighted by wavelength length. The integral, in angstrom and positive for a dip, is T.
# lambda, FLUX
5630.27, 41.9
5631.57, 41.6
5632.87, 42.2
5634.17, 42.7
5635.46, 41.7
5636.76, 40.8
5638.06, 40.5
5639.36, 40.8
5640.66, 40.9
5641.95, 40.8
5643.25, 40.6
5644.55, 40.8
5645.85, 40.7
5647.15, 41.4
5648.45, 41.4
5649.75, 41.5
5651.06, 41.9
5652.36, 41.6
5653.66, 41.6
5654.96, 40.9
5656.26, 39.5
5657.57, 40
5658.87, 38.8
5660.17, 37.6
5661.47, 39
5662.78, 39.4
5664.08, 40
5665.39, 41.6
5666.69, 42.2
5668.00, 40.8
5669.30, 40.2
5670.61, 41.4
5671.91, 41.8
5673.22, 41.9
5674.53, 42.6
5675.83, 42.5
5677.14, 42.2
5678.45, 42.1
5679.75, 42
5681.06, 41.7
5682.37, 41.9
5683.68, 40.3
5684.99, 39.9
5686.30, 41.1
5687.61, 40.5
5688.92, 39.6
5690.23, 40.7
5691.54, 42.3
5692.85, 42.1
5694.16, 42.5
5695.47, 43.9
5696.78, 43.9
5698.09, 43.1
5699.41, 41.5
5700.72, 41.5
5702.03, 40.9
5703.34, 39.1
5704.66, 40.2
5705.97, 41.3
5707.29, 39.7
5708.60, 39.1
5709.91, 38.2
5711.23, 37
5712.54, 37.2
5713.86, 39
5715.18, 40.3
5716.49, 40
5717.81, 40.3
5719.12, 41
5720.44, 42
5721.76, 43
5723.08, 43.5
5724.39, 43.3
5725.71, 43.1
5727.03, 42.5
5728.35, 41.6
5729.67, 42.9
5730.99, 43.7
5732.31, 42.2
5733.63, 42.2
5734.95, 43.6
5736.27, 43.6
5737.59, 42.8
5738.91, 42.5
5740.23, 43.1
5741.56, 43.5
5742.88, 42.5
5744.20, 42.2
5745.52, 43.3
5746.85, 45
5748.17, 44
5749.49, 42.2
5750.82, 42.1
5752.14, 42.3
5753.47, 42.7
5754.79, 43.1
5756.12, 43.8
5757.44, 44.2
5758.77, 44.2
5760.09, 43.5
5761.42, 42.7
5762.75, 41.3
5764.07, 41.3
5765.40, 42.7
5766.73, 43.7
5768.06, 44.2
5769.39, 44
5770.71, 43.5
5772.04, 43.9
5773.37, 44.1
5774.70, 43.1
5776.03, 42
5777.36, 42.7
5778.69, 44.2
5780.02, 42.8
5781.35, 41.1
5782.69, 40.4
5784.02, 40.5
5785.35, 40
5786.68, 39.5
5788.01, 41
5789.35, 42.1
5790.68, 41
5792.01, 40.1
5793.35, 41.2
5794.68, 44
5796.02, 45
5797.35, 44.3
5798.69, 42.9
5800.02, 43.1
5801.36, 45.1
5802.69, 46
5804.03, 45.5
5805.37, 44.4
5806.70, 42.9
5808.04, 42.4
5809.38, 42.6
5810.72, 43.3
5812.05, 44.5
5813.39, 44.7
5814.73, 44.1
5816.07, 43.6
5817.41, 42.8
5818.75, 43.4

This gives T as 1.0 angstrom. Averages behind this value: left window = 41.8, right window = 42.3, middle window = 39.4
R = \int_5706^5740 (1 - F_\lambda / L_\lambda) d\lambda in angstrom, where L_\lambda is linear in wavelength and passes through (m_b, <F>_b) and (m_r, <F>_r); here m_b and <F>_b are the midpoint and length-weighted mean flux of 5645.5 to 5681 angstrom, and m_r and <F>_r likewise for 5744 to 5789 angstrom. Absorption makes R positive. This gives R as 0.5 angstrom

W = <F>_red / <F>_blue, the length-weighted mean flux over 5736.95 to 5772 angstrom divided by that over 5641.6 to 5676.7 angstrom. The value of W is 1.06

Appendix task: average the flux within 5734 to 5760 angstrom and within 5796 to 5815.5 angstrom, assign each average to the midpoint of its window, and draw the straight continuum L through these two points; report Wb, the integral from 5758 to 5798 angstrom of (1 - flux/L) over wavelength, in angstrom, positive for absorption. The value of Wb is 1.1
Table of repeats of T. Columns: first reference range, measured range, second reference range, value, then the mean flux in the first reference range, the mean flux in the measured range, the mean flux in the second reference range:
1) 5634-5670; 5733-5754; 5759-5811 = -0.4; 40.7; 43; 42.8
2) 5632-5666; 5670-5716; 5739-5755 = 0.8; 40.7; 41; 43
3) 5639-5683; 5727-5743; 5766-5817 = -0.3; 41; 42.8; 43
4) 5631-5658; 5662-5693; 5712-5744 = 0.2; 41.1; 41.3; 42.1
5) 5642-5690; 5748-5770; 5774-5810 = -0.5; 40.9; 43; 42.6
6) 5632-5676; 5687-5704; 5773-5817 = -0.1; 40.9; 41.7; 42.8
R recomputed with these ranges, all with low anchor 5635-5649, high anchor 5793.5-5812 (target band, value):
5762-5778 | 0.10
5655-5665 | 0.46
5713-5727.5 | 0.28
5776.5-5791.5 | 0.75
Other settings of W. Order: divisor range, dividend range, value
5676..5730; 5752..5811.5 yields 1.04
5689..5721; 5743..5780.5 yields 1.06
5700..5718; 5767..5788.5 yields 1.07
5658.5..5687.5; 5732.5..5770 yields 1.05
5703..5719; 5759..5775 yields 1.10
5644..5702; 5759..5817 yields 1.04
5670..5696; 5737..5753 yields 1.03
